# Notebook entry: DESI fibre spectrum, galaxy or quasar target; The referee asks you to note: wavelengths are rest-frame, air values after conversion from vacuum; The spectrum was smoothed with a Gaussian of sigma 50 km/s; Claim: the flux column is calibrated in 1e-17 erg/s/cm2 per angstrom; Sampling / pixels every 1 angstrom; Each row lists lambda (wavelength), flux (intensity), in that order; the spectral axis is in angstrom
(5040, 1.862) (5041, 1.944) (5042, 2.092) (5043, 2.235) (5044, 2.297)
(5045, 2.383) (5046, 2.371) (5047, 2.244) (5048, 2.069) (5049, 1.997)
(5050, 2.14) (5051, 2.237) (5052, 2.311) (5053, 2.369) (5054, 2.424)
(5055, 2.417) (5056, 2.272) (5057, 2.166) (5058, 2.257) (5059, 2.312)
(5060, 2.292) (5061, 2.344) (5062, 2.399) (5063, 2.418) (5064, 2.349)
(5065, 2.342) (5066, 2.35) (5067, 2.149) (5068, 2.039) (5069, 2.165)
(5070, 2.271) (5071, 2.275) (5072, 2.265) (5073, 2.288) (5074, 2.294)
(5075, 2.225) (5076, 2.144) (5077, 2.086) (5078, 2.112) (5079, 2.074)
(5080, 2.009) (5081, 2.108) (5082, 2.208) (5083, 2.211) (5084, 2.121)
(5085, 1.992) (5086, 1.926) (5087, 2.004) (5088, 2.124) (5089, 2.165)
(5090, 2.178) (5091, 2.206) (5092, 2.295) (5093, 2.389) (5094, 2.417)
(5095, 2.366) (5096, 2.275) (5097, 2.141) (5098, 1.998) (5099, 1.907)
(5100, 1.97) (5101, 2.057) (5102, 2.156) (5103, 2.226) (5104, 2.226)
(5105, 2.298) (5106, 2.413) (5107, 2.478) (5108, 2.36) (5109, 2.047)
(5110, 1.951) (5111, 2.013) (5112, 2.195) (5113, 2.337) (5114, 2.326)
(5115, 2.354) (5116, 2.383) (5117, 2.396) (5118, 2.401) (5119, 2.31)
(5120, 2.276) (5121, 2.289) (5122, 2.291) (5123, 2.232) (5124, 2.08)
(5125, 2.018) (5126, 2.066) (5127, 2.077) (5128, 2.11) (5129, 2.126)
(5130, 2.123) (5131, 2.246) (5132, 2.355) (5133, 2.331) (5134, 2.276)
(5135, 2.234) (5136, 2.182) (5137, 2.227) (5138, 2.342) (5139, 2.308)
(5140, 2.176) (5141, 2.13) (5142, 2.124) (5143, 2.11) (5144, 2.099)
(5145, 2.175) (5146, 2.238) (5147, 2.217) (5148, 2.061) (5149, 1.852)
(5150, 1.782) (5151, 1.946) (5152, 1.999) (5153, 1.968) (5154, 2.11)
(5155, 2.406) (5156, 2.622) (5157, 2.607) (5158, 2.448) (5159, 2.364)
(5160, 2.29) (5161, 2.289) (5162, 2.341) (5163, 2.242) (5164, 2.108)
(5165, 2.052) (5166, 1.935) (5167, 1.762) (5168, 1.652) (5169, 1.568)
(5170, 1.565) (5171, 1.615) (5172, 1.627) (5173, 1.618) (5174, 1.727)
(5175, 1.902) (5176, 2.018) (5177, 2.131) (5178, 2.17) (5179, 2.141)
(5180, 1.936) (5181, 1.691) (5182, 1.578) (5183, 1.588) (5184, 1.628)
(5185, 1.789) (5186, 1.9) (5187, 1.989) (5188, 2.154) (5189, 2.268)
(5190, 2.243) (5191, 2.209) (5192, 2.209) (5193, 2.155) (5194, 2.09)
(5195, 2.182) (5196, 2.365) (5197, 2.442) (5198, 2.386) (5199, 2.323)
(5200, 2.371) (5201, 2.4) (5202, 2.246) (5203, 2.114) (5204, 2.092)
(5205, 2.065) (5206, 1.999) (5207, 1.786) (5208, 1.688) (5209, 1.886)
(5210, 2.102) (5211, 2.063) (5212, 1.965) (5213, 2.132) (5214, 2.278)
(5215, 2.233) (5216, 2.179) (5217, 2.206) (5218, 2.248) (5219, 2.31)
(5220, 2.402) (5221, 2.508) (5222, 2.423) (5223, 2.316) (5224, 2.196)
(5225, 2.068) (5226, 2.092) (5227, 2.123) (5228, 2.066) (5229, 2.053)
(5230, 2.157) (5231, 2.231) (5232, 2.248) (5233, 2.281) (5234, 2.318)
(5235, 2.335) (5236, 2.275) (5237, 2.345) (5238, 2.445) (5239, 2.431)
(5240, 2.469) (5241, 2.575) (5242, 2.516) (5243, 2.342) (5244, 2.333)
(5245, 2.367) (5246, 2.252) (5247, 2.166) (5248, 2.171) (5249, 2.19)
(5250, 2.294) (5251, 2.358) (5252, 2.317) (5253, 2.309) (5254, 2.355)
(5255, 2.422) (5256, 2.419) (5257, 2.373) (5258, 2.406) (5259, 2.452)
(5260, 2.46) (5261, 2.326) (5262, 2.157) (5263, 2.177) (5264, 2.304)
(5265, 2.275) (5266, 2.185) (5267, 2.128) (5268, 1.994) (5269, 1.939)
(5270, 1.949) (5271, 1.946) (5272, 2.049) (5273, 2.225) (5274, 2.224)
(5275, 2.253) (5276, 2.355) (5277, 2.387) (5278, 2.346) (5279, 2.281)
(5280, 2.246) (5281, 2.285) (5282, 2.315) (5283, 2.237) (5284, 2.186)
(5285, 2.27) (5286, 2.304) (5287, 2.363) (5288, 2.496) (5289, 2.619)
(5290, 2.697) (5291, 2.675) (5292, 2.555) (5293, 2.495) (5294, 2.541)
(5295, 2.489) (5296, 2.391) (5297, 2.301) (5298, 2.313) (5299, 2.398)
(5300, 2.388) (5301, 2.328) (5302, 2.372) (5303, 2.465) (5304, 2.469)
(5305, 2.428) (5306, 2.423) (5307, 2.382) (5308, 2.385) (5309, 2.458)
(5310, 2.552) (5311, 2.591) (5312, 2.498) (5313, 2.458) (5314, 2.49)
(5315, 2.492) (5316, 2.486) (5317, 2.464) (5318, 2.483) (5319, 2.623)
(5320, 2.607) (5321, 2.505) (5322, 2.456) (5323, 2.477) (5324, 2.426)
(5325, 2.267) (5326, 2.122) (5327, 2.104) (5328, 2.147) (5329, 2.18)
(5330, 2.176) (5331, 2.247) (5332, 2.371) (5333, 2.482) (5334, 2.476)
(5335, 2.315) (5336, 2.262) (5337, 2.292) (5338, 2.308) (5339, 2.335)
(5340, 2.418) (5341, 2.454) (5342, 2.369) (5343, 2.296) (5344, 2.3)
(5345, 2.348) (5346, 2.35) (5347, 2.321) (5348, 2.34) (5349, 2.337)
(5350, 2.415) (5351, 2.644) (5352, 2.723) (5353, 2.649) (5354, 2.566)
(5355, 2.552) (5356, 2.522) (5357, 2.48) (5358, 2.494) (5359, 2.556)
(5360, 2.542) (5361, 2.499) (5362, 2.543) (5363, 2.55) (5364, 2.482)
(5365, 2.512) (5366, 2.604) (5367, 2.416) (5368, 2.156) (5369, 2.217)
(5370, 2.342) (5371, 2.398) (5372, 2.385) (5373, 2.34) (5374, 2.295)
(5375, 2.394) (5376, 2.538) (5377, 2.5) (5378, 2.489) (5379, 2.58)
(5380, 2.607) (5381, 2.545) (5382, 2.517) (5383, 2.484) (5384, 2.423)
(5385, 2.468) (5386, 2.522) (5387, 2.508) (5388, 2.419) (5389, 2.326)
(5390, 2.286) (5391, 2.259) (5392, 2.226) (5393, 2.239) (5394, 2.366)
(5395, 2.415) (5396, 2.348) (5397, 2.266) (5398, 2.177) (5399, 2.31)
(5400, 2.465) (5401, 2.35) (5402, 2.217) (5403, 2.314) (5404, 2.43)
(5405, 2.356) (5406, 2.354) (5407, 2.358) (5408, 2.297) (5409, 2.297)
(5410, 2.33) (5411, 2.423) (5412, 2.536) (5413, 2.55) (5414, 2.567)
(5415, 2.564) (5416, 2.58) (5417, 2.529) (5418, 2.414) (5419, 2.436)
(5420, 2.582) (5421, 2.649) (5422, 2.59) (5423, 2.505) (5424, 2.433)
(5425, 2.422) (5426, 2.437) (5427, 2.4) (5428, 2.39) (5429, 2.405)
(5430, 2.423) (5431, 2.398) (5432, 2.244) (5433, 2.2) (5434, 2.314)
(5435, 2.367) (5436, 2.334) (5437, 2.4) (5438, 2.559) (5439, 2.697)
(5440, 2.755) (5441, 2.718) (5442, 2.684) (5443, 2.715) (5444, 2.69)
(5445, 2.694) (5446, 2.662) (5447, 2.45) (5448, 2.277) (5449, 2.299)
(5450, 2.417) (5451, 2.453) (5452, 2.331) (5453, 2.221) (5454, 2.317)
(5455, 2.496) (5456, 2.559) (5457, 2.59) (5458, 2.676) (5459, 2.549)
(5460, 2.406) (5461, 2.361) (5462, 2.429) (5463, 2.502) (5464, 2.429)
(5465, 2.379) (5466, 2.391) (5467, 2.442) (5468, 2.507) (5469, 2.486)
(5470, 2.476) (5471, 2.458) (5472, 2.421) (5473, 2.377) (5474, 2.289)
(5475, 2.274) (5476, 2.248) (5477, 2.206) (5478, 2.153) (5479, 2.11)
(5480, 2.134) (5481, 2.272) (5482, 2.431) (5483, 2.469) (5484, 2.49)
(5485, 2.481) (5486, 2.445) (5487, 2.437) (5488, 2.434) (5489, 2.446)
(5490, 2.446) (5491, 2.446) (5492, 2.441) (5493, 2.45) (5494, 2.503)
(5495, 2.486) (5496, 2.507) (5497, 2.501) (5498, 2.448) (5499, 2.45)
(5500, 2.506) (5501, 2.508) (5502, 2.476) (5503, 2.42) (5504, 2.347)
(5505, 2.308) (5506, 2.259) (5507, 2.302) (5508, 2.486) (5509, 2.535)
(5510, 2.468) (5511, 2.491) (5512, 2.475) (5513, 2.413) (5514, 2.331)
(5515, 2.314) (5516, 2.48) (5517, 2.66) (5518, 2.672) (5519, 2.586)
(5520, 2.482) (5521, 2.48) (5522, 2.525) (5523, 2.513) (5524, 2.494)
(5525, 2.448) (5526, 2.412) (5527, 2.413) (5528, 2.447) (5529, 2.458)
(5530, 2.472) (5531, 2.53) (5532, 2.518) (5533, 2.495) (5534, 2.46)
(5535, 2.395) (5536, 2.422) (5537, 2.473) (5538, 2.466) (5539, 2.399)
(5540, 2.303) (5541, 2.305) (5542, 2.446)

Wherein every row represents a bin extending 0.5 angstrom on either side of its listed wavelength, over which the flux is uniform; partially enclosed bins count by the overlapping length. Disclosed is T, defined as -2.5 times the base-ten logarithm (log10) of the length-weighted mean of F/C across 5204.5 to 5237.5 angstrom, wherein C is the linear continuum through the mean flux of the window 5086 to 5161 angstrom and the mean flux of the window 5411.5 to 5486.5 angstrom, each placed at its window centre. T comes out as 0.05 mag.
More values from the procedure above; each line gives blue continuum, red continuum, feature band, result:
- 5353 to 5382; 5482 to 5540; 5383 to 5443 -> 0.019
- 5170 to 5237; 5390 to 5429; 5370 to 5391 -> -0.038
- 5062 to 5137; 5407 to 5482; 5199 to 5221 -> 0.067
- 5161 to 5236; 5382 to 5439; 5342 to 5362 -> -0.070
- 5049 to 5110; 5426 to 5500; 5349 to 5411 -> -0.016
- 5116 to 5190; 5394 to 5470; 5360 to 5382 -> -0.038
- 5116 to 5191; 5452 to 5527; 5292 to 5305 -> -0.086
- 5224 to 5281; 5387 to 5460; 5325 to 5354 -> 0.000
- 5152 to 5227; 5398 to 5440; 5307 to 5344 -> -0.047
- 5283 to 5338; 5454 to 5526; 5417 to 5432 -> -0.015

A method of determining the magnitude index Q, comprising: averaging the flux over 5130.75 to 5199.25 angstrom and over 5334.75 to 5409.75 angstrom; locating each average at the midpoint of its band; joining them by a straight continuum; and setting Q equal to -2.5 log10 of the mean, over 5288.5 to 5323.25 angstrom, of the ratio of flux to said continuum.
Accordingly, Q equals -0.080 mag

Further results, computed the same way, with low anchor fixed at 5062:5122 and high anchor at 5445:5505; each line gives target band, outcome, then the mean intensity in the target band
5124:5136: 0.03 mag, 2.17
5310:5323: -0.08 mag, 2.51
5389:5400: 0.04 mag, 2.3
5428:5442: -0.03 mag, 2.45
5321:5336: 0.01 mag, 2.31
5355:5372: -0.04 mag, 2.46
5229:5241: -0.01 mag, 2.32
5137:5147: 0.02 mag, 2.19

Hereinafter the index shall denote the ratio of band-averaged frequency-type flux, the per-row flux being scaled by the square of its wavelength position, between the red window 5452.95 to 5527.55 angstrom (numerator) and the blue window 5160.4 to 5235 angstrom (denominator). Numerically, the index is 1.3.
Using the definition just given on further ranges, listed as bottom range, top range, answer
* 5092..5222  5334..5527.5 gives 1.26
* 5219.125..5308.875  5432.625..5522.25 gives 1.14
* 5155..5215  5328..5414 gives 1.25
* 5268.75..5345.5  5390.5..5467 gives 1.08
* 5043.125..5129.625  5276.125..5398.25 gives 1.20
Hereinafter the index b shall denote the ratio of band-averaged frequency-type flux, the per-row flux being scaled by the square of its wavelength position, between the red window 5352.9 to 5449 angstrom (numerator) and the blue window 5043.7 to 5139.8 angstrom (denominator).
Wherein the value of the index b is 1.24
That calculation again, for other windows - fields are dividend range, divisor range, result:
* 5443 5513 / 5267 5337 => 1.10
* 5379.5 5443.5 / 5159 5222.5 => 1.28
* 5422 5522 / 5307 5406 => 1.06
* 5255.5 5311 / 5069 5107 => 1.16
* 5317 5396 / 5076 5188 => 1.24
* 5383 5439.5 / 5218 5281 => 1.12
